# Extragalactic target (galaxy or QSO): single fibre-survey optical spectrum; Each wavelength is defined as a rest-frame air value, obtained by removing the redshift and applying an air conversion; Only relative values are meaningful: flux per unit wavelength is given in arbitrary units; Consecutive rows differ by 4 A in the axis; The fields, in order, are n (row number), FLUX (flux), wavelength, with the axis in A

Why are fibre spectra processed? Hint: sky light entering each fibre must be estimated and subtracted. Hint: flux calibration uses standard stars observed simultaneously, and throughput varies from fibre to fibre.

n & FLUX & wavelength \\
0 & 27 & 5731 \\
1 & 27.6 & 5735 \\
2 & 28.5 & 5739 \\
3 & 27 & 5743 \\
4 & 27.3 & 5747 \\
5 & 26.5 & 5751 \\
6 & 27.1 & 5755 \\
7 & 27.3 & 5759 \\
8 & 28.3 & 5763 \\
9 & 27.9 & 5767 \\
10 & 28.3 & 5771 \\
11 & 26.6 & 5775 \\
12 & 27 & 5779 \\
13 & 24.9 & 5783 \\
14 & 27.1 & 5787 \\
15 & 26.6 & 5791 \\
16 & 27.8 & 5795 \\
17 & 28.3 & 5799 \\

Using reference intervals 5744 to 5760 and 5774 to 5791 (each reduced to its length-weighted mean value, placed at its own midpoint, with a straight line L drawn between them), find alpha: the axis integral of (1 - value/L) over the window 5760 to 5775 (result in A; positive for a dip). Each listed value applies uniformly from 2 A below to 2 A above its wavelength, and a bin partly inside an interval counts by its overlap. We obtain -0.7 A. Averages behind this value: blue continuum 27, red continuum 26.4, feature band 27.9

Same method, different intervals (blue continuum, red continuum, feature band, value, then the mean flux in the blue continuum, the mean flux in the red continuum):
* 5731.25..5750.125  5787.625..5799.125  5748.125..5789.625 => 0.5 A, 27.5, 27.4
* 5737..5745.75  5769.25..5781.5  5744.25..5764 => 0.2 A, 27.7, 27.2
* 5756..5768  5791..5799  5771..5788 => 0.7 A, 27.8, 27.6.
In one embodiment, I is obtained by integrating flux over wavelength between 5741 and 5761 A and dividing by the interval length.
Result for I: 27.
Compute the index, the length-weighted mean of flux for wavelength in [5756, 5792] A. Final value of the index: 27.1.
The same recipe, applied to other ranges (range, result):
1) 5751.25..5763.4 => 27.3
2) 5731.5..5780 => 27.4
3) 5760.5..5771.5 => 28.1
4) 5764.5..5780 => 27.5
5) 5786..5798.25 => 27.3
